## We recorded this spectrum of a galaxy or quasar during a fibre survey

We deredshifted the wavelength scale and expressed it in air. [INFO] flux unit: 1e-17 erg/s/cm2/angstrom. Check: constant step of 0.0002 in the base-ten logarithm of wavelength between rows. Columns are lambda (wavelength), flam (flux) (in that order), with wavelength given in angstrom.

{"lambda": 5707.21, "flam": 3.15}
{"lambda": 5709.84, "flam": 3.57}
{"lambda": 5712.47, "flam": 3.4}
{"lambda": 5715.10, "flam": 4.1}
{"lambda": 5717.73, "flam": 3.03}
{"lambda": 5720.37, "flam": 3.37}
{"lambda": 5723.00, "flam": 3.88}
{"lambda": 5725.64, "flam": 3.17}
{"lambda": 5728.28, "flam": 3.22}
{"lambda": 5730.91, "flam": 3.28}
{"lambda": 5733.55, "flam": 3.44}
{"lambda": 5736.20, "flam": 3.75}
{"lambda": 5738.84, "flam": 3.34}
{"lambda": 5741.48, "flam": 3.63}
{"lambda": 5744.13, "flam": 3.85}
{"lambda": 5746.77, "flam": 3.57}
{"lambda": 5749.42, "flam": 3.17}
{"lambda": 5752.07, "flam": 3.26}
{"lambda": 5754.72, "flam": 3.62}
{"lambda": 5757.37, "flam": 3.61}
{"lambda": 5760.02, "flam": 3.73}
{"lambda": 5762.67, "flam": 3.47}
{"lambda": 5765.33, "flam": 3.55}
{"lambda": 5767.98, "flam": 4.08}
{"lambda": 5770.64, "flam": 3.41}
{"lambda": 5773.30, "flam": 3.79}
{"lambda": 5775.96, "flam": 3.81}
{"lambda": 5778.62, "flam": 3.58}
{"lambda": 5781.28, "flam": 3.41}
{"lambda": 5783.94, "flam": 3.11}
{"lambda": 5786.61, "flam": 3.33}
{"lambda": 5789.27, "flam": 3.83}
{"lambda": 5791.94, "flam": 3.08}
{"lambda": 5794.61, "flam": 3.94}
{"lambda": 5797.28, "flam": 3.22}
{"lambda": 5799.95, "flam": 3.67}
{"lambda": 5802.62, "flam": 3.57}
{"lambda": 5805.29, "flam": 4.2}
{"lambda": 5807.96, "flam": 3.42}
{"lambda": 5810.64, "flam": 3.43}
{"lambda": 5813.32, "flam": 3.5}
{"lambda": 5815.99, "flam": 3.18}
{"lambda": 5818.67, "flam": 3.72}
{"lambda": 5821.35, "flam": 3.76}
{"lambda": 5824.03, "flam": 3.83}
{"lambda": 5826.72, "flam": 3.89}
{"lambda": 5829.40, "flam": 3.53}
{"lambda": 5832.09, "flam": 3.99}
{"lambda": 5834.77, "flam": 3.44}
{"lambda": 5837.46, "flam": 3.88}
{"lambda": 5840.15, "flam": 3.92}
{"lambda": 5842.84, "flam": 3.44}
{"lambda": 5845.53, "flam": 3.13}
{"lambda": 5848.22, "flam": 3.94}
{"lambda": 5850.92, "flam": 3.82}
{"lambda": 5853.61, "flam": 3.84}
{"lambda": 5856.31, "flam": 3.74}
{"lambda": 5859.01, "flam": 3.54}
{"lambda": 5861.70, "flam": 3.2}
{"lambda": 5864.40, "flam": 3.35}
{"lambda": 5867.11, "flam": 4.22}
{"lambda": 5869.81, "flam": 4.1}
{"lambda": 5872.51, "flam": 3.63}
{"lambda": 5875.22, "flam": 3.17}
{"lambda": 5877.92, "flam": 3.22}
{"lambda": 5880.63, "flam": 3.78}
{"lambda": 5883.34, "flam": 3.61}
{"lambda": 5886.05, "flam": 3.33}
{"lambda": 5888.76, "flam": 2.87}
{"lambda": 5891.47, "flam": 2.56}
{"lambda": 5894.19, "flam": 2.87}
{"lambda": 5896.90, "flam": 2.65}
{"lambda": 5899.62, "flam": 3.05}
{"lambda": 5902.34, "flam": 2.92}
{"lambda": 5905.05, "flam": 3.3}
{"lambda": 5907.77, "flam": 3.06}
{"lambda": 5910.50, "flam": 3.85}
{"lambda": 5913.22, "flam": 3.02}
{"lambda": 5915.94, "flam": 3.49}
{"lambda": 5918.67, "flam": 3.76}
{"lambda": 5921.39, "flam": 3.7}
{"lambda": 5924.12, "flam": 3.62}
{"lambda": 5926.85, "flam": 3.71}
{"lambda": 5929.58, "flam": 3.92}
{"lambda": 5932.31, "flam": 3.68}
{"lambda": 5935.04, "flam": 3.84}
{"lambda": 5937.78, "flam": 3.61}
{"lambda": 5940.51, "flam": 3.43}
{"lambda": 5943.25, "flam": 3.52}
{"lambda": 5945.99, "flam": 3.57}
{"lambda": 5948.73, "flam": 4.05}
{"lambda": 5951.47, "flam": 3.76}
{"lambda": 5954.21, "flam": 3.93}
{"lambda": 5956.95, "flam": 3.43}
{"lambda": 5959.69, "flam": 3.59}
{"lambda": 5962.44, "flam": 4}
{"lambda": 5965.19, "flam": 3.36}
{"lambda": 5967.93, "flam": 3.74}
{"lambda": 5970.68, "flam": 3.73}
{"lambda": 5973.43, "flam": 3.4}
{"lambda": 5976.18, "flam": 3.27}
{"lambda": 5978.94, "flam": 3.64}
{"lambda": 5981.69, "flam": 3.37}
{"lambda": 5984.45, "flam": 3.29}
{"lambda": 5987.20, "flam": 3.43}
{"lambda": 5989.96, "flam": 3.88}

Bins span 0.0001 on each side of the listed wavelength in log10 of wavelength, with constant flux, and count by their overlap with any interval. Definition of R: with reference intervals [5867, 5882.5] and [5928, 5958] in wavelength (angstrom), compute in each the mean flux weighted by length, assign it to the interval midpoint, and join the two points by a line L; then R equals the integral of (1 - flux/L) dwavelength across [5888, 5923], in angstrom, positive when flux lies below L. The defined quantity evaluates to 4.8 angstrom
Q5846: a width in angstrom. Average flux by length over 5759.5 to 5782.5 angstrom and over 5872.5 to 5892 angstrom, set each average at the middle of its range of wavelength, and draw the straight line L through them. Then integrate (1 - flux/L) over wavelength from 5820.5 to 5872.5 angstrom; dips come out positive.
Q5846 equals -4.8 angstrom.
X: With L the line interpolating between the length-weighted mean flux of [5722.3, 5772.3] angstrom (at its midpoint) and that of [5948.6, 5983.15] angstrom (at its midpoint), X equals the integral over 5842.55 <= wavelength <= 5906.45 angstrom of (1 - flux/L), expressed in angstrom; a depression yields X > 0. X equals 3.5 angstrom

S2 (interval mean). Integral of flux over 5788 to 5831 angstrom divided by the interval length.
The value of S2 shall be 3.61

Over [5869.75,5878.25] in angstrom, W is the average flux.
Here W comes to 3.48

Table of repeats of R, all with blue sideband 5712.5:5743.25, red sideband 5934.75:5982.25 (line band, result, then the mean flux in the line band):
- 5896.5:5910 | 1.9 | 3.07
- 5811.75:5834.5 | -0.8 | 3.66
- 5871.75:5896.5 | 2.6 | 3.19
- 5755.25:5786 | -0.8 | 3.59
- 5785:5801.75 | 0.1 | 3.51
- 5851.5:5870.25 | -0.7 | 3.7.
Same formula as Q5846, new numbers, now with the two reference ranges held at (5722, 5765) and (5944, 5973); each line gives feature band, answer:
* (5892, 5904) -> 2.58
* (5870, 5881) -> 0.41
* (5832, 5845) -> -0.30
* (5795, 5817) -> 0.06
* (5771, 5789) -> 0.07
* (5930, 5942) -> 0.06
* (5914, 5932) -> -0.04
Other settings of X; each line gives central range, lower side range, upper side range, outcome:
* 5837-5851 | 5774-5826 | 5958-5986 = -0.42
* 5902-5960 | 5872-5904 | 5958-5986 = -4.41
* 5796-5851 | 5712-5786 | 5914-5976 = -0.98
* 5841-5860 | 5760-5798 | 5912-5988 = -0.37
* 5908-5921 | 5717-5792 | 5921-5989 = 0.35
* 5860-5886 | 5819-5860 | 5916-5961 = 0.93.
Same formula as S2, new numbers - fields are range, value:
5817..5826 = 3.75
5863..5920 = 3.32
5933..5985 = 3.61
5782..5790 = 3.39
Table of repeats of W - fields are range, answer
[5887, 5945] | 3.36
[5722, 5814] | 3.54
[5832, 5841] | 3.78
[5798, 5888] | 3.63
